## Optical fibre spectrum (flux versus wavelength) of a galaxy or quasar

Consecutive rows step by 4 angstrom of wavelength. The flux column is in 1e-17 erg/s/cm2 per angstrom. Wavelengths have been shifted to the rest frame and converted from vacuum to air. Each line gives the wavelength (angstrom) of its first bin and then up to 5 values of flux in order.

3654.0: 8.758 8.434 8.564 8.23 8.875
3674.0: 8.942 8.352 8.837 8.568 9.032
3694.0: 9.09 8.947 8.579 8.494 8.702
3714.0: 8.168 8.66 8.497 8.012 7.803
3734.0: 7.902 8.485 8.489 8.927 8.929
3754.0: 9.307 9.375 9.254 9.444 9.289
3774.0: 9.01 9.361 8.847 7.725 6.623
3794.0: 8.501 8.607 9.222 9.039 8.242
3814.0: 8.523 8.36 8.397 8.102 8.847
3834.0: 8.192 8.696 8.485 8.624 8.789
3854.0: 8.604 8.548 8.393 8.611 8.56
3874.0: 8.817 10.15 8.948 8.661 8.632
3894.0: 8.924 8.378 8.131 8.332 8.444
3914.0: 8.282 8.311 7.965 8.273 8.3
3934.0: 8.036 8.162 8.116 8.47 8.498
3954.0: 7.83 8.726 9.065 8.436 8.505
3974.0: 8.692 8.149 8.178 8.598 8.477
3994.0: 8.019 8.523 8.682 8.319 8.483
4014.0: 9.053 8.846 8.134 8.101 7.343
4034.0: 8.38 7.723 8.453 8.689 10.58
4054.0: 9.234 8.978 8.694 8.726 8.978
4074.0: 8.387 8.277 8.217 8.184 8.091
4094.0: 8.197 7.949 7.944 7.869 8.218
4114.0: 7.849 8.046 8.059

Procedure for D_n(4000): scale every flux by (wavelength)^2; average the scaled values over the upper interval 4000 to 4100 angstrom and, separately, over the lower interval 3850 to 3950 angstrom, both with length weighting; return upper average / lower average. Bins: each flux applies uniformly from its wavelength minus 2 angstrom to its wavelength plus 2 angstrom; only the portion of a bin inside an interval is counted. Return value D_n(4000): 1.08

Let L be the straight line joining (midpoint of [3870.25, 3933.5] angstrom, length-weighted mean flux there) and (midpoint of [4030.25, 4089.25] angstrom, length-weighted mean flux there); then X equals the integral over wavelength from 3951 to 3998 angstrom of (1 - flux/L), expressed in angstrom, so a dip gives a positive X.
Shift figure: 0.87 angstrom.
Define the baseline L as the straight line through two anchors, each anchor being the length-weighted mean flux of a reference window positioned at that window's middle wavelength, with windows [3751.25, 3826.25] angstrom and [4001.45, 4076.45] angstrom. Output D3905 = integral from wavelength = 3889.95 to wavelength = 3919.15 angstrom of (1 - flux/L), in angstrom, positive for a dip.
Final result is 0.8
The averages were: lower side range 8.71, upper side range 8.62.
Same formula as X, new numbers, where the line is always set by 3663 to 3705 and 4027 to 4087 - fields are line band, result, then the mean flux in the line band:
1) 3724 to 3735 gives 1.02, 7.91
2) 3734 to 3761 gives -0.45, 8.86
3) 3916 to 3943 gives 1.47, 8.17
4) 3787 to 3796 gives 1.15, 7.58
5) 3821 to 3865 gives 0.77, 8.52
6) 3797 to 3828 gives 0.44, 8.56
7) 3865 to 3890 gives -0.83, 8.95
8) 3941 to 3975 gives 0.55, 8.49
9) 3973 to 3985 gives 0.40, 8.33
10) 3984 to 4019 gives 0.25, 8.55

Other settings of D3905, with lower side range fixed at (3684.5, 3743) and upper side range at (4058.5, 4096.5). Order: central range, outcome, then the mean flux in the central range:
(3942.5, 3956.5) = 0.3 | 8.27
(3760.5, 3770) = -1.0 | 9.34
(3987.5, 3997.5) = 0.2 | 8.31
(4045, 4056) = -1.5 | 9.57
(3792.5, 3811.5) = -0.6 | 8.74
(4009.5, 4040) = 0.7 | 8.25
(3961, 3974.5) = -0.3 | 8.64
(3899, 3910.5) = 0.2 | 8.29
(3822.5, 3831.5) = 0.0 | 8.44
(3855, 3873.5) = -0.2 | 8.56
